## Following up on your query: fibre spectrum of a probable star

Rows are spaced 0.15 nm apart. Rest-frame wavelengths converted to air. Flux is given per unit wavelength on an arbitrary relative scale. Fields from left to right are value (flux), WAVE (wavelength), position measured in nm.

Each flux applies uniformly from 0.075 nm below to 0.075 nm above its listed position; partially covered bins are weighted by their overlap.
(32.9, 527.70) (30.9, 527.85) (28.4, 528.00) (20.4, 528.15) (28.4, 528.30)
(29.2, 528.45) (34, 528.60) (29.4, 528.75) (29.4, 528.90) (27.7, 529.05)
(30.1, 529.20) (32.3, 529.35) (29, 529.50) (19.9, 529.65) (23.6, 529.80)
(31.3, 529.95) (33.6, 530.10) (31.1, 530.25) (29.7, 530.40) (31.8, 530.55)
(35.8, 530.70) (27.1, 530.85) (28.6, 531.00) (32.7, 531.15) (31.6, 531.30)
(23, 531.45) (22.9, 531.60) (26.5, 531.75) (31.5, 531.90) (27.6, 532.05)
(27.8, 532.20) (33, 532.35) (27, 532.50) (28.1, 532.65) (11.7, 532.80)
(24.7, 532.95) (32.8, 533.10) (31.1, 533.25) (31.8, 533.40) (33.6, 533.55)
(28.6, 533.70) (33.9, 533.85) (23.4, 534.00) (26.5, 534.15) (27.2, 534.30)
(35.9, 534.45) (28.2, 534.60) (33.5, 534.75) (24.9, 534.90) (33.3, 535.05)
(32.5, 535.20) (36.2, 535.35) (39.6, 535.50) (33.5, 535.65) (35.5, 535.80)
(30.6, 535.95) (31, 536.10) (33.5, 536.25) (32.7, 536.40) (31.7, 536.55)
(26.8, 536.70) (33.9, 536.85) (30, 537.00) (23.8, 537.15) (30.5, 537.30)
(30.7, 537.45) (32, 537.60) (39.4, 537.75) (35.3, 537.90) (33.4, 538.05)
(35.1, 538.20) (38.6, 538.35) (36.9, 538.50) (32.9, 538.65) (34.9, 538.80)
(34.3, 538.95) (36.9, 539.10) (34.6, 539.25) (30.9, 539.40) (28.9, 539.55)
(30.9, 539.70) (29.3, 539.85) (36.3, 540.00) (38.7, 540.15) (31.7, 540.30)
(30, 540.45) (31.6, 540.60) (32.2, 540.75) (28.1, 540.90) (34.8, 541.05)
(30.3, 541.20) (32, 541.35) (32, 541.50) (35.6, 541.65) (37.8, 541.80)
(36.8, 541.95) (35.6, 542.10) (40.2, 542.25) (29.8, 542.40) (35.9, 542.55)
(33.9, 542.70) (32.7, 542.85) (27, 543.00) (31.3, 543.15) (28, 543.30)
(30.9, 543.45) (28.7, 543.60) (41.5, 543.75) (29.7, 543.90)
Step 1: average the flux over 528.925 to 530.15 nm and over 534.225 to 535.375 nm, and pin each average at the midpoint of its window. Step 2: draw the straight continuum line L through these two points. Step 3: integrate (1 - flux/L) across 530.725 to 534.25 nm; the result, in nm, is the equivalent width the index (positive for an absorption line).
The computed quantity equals 0.213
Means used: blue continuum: 28.4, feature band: 28.2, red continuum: 31.3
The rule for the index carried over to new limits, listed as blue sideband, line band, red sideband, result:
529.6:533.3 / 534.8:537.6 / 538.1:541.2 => -0.05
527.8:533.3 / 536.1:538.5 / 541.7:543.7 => -0.12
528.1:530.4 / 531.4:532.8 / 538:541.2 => 0.15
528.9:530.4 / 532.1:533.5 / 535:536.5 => 0.17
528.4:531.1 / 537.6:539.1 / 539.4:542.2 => -0.15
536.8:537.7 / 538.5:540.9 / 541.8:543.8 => -0.10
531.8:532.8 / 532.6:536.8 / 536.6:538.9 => -0.05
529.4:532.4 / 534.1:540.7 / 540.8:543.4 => -0.28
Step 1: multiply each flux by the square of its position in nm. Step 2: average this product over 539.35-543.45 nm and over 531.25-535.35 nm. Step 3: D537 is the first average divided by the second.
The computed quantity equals 1.2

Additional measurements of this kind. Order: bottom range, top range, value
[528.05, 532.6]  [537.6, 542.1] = 1.21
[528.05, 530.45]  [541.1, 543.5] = 1.21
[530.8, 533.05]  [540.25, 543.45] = 1.26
